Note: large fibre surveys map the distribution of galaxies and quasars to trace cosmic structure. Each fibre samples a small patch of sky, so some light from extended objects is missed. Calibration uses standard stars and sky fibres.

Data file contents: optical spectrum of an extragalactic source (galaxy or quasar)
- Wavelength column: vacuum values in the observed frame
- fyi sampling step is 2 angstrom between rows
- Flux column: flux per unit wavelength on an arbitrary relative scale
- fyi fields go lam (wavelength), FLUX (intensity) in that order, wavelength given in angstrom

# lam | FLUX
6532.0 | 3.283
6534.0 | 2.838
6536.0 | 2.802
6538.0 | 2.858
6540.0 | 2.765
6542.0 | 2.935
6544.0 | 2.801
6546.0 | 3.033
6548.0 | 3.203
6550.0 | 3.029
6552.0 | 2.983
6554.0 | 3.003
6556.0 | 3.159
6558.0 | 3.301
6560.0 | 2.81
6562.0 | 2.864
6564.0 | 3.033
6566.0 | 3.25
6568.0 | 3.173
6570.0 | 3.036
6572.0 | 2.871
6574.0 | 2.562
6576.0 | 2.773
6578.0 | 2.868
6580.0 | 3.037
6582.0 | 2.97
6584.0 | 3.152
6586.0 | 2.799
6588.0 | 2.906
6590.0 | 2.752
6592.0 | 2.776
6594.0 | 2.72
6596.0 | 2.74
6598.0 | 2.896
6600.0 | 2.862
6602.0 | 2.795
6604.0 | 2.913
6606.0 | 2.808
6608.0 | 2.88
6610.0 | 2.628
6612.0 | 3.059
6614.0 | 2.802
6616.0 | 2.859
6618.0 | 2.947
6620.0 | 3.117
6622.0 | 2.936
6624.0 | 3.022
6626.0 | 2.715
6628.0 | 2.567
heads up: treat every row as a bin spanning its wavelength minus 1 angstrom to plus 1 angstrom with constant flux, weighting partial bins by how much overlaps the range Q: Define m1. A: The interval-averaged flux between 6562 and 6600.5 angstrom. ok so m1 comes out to 2.9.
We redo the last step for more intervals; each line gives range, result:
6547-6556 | 3.07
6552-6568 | 3.06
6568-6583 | 2.89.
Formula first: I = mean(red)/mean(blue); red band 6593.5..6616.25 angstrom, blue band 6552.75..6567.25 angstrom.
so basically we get 0.9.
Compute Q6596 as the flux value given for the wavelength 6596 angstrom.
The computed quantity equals 2.74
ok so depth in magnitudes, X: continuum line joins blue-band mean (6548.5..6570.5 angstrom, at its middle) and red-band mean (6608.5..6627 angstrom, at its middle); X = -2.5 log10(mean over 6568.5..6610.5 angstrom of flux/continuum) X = 0.05 mag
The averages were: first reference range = 3.06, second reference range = 2.9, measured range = 2.85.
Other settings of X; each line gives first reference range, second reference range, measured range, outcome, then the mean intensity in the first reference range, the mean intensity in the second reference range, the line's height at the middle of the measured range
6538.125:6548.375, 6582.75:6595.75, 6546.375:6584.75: -0.04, 2.92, 2.85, 2.89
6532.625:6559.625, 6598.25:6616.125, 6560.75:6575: -0.01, 2.98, 2.85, 2.93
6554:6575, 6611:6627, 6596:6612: 0.04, 3.01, 2.93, 2.95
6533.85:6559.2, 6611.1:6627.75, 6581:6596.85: 0.03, 2.98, 2.91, 2.94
